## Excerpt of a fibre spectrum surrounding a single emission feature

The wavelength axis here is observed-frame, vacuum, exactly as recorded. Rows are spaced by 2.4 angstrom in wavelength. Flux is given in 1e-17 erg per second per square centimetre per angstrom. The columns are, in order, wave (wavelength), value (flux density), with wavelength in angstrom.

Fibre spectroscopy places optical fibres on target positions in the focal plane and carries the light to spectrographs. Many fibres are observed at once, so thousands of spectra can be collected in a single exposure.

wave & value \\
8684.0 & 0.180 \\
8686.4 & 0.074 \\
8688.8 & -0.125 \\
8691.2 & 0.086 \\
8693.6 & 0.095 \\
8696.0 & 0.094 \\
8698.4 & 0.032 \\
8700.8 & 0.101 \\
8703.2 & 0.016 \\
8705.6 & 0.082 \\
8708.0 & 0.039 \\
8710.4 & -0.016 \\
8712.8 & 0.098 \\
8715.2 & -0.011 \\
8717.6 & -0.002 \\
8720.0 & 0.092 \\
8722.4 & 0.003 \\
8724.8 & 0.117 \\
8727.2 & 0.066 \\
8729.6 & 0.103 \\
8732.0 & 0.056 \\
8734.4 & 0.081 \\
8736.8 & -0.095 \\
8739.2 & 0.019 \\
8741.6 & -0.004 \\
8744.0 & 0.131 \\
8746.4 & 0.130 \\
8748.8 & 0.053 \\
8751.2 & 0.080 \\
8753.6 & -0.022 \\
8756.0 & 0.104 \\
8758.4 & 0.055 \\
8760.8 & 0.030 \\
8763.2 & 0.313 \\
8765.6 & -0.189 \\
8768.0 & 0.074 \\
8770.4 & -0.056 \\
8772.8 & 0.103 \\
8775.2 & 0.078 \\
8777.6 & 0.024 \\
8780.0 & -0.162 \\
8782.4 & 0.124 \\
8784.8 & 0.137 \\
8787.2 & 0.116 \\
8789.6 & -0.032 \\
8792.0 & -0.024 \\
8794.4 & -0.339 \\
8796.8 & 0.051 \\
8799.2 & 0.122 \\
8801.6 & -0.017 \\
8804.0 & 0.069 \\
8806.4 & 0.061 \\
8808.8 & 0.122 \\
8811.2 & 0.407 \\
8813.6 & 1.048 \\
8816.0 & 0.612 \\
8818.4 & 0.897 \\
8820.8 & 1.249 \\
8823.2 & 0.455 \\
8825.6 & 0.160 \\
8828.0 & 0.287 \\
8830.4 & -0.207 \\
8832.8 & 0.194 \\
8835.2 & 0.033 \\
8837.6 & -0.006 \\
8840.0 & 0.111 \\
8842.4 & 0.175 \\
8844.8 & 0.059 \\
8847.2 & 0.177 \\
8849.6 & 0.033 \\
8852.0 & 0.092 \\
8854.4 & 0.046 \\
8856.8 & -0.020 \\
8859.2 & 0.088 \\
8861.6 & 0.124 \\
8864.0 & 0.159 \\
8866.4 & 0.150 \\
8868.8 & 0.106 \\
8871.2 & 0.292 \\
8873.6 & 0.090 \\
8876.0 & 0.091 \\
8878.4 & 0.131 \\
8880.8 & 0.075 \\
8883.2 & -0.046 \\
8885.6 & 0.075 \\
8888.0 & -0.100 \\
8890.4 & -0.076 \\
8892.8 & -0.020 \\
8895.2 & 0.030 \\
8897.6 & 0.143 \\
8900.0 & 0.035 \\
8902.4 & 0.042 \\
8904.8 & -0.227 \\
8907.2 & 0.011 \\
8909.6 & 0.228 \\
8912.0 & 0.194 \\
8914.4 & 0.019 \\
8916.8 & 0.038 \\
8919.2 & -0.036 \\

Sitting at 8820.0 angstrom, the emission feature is [O II] 3727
